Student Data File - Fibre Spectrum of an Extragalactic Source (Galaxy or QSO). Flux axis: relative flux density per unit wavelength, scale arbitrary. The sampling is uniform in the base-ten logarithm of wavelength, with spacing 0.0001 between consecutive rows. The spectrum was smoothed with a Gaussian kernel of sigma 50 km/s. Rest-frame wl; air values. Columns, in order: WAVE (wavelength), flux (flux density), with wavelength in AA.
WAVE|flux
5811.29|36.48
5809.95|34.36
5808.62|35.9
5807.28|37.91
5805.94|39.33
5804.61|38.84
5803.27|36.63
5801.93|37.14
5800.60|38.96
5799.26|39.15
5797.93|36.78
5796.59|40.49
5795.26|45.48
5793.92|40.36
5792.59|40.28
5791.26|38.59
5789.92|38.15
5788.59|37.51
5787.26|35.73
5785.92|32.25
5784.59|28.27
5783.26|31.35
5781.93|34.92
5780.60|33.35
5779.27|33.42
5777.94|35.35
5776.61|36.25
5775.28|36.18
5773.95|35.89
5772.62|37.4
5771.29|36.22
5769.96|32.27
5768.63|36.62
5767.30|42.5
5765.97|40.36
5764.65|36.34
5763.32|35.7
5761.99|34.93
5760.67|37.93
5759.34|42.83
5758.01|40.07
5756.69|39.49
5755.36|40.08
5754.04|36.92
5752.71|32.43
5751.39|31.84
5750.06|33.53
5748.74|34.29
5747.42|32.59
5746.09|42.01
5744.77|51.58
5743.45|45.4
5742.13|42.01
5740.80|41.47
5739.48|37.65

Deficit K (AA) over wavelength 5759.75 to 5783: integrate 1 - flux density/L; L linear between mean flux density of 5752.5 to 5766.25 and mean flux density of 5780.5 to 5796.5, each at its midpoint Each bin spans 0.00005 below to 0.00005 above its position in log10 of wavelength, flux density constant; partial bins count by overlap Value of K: 0.8 AA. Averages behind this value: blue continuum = 38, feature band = 36.2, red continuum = 36.6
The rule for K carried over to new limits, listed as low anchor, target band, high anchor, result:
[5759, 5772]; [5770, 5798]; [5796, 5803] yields 1.2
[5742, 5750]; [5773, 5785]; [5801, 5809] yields 1.5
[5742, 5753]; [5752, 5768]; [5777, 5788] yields -0.8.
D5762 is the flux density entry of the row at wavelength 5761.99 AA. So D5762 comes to 34.93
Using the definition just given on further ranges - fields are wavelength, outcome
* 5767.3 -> 42.5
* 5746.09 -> 42.01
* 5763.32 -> 35.7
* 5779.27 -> 33.42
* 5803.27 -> 36.63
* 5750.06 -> 33.53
